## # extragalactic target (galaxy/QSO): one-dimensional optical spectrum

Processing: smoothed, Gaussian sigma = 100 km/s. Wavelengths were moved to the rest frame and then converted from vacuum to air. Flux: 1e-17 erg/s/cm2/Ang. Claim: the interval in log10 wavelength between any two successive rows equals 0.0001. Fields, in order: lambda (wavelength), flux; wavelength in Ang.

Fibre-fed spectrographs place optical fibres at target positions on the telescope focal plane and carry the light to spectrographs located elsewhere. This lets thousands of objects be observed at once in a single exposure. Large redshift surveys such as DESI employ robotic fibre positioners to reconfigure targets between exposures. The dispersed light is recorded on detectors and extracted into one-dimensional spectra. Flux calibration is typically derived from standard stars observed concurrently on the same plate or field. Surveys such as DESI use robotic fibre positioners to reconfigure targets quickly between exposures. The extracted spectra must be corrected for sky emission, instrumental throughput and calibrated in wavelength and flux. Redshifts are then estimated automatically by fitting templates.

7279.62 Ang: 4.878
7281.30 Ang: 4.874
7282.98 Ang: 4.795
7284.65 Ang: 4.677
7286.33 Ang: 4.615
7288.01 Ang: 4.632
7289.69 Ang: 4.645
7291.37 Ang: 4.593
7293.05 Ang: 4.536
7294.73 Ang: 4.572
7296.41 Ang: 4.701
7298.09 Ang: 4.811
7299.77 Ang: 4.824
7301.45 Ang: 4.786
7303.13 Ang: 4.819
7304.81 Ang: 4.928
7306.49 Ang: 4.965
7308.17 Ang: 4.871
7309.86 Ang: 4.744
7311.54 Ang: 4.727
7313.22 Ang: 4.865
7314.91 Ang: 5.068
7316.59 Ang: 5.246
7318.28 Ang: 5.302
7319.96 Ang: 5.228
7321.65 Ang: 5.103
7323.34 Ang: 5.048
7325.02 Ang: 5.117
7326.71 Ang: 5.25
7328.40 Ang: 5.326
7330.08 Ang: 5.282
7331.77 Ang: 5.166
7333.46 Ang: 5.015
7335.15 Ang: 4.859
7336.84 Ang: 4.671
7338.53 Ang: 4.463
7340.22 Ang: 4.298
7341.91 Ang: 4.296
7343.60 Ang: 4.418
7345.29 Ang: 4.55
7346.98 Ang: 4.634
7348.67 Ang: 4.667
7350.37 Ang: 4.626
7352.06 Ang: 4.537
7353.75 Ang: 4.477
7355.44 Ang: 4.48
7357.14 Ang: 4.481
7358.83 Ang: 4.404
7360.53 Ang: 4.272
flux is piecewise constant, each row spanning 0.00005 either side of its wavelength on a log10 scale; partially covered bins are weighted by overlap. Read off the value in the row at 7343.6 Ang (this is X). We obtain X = 4.418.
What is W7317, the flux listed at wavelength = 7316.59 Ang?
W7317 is 5.246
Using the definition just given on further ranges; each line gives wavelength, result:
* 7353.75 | 4.477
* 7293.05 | 4.536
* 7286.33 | 4.615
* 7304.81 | 4.928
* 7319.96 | 5.228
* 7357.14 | 4.481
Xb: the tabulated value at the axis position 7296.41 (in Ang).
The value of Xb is 4.701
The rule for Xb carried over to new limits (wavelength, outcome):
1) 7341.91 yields 4.296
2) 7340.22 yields 4.298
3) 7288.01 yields 4.632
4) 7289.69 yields 4.645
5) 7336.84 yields 4.671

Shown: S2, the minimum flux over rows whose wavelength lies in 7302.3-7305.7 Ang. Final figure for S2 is 4.819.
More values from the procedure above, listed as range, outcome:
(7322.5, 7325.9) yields 5.048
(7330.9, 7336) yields 4.859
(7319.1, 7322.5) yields 5.103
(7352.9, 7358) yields 4.477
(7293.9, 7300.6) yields 4.572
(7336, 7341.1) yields 4.298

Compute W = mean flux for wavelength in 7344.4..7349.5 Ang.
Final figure 4.62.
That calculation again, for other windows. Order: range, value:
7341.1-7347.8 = 4.48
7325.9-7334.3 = 5.21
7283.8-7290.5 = 4.64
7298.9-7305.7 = 4.85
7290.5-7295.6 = 4.57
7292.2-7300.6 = 4.69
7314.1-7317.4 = 5.16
